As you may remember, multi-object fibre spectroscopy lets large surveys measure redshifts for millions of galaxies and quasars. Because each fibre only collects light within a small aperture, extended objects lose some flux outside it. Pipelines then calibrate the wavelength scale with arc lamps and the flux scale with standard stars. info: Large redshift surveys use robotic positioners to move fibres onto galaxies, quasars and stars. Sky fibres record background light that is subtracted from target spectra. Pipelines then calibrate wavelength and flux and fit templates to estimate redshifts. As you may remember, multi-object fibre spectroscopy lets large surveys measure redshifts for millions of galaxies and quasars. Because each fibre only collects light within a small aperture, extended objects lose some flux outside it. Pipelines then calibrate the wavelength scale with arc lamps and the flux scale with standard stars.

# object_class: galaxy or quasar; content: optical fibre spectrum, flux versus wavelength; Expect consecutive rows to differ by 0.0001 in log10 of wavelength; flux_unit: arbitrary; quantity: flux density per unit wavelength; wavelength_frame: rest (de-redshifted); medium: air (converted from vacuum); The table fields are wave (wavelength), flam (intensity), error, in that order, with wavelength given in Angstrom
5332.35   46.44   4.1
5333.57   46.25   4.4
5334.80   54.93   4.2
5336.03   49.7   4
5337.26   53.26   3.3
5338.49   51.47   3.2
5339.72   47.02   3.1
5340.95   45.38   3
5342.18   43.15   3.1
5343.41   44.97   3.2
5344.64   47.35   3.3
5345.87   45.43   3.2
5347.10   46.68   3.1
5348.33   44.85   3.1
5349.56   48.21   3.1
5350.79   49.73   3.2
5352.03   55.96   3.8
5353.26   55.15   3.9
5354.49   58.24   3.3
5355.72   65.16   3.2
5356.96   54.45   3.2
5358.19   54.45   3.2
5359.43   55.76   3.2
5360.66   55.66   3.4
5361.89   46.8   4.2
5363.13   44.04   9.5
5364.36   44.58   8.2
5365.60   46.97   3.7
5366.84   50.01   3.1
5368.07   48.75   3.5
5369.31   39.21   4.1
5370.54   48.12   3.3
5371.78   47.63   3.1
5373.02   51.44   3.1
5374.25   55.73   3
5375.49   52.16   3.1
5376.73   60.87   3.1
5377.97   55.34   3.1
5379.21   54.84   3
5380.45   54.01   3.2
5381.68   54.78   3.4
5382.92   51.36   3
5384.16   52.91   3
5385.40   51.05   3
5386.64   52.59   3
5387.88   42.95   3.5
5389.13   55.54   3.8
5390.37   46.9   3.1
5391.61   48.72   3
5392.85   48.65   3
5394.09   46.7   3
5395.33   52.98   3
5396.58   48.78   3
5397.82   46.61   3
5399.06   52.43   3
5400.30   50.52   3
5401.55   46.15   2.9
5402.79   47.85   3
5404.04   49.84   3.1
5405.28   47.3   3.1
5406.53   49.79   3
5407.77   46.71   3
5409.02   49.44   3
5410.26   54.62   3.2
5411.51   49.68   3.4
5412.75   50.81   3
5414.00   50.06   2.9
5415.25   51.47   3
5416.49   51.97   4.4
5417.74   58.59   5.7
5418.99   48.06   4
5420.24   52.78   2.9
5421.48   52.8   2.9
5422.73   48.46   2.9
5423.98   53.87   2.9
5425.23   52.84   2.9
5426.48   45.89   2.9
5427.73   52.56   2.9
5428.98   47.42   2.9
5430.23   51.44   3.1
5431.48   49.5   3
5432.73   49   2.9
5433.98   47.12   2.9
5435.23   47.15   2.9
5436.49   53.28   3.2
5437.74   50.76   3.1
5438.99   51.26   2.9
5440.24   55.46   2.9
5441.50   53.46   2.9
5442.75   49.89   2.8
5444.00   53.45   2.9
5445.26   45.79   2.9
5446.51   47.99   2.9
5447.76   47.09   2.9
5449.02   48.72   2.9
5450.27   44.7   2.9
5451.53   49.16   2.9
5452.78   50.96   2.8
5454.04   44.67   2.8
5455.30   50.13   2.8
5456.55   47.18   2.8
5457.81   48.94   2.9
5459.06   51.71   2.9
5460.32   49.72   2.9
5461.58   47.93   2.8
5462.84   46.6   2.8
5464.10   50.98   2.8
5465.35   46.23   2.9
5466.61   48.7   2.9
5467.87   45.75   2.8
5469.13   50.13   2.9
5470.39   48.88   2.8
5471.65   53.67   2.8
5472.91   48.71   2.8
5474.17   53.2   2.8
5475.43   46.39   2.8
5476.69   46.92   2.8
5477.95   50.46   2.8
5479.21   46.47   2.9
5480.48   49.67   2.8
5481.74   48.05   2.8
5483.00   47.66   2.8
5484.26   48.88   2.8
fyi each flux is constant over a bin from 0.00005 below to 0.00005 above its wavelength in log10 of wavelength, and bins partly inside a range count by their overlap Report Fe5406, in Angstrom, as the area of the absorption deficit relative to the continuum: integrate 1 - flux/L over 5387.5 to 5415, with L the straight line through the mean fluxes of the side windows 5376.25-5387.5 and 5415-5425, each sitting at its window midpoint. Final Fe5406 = 2.0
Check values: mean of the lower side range 53.9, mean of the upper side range 52.3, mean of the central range 49.3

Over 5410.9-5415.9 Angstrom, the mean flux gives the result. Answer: 50.6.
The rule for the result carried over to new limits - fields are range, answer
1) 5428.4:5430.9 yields 49.5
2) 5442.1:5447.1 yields 49.4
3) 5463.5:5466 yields 48.7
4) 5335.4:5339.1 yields 51.4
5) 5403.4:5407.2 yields 48.9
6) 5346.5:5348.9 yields 45.8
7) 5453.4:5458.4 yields 47.7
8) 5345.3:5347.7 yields 46.1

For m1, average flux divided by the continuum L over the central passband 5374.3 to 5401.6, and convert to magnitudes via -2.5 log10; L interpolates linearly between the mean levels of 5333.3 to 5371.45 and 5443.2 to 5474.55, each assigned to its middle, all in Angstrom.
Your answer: -0.04 mag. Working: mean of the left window 49.7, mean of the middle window 51.4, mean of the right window 48.8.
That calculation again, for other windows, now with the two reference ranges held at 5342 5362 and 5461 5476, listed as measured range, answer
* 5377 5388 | -0.04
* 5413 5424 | -0.04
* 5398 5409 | 0.04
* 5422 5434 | 0.00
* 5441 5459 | 0.01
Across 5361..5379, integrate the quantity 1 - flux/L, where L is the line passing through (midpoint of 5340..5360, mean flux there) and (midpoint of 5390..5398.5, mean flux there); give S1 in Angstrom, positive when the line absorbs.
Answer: 0.1 Angstrom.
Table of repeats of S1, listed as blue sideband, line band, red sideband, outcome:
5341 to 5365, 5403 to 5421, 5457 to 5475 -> -0.32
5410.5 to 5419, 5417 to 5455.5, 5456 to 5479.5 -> 0.42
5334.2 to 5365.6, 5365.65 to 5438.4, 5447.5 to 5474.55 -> -1.19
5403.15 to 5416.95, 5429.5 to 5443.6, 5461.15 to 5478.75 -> -0.35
